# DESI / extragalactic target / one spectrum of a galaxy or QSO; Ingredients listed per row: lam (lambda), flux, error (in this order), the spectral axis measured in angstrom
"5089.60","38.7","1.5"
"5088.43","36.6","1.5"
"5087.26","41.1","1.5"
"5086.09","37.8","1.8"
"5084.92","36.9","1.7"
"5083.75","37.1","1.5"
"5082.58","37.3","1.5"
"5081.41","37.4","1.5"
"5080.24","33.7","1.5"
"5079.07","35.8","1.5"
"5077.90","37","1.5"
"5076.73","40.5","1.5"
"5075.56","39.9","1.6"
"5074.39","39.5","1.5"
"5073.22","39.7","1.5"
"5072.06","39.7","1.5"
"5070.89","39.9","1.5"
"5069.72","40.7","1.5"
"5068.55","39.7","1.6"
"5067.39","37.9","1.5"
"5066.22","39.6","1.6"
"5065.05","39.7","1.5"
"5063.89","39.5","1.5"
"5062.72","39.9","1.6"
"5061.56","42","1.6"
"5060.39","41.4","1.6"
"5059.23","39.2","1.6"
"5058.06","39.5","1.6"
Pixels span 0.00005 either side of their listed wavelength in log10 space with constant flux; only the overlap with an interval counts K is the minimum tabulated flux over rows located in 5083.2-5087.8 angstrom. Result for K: 36.9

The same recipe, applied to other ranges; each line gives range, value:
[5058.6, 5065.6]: 39.2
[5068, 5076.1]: 39.5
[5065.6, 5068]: 37.9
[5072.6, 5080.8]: 33.7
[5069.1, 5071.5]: 39.9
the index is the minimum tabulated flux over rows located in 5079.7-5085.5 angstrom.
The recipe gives 33.7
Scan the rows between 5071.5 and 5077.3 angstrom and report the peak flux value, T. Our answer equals 40.5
